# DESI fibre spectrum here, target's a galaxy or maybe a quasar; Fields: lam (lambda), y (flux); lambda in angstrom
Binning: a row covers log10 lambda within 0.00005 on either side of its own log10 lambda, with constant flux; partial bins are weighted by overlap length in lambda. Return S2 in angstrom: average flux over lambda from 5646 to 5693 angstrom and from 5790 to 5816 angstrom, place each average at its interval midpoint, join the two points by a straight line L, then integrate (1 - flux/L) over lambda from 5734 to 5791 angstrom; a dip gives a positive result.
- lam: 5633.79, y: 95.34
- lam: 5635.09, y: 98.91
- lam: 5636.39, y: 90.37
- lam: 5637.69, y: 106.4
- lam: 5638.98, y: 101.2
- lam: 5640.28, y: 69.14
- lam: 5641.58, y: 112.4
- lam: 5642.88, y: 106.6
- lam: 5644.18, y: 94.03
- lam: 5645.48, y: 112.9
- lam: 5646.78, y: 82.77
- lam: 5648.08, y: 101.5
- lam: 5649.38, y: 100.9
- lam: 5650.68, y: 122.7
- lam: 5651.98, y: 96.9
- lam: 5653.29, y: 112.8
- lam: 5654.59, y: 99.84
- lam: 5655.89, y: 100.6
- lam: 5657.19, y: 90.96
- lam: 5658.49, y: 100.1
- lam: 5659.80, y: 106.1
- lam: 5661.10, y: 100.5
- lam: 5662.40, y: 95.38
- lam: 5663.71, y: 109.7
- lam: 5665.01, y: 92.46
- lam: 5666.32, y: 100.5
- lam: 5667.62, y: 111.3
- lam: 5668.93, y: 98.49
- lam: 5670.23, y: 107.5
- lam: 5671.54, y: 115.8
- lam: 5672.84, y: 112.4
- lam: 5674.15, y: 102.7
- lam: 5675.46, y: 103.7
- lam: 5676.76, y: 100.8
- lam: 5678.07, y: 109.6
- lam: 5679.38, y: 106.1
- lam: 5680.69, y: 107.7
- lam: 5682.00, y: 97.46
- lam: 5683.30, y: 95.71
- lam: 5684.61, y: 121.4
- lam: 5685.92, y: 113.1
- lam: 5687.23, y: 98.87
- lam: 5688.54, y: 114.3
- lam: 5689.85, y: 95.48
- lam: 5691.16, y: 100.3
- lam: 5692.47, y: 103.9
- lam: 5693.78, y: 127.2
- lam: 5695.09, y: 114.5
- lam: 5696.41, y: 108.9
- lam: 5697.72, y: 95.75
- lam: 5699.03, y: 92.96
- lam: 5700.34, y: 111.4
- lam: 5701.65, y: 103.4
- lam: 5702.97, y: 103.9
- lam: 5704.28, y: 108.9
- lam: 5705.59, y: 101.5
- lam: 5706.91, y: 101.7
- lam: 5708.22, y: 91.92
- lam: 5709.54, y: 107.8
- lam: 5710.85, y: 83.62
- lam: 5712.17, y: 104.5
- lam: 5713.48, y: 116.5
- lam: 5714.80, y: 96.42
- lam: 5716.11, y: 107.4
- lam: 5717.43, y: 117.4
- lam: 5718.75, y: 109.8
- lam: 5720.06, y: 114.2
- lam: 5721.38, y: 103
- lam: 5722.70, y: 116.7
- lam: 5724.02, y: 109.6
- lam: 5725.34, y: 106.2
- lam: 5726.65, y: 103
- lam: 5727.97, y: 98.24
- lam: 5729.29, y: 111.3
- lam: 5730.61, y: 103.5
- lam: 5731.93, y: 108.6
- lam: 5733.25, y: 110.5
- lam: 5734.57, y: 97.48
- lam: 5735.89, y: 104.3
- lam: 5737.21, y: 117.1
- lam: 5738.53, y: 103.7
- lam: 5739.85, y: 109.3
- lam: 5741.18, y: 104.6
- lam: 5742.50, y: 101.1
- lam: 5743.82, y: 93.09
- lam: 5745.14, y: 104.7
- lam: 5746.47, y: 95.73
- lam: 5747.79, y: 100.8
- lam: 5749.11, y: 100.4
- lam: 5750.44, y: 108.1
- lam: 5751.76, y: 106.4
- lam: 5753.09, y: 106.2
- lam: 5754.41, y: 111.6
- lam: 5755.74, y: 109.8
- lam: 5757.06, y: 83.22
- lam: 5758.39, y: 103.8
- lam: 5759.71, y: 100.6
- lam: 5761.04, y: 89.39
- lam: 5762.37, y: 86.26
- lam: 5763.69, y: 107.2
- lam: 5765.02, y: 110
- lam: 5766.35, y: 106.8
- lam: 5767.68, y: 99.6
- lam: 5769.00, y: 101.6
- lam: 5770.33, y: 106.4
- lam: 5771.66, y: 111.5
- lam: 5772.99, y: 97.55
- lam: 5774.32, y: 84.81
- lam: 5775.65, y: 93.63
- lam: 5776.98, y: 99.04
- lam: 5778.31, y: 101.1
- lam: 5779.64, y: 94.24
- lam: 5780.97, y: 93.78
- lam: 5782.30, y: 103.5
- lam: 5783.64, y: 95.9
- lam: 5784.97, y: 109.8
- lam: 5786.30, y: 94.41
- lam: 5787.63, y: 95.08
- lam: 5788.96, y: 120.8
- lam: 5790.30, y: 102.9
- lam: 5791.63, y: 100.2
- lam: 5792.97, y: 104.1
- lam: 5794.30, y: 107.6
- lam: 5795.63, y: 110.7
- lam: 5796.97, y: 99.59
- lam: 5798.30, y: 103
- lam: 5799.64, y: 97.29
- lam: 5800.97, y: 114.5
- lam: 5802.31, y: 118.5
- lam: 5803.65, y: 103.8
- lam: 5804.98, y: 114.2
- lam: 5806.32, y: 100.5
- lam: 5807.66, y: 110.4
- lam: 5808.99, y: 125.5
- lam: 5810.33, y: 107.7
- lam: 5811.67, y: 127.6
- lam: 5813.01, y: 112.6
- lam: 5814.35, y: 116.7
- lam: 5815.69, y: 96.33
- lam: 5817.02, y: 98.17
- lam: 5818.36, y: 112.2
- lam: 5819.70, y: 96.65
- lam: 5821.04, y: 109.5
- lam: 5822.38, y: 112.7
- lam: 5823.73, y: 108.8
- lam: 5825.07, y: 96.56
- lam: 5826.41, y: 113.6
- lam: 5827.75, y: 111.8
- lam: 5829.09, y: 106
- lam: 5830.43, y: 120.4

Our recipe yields 3.1 angstrom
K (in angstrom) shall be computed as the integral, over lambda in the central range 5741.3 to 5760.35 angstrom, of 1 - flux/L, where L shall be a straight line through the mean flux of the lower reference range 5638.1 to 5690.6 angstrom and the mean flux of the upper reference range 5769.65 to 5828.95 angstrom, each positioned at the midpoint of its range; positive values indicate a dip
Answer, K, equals 0.5 angstrom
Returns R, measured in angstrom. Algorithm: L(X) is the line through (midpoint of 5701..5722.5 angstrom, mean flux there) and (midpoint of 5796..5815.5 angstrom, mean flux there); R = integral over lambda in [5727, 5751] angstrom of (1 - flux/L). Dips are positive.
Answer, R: 0.5 angstrom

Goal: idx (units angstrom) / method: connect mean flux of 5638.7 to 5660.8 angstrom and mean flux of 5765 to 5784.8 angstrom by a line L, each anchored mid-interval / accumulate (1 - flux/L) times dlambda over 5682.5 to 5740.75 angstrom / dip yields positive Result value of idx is -3.3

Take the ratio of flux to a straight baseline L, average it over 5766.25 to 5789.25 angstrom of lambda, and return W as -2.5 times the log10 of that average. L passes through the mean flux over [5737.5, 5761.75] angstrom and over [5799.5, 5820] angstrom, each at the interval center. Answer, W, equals 0.06 mag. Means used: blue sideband 102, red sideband 110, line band 100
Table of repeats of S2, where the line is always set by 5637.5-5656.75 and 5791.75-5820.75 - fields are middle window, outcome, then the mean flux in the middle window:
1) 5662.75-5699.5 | -1.1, 106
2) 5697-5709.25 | 0.3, 102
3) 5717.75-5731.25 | -0.4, 108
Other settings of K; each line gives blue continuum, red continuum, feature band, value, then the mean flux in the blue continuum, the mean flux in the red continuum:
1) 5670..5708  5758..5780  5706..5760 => -1.1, 106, 99.7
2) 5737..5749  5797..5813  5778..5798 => 1.2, 103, 111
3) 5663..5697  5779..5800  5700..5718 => 0.3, 106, 102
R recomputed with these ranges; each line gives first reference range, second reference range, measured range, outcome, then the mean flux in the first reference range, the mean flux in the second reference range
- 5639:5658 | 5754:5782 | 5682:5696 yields -1.1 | 100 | 99.6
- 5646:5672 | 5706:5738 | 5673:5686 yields -0.3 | 102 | 106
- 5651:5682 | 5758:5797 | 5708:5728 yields -0.7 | 104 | 101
